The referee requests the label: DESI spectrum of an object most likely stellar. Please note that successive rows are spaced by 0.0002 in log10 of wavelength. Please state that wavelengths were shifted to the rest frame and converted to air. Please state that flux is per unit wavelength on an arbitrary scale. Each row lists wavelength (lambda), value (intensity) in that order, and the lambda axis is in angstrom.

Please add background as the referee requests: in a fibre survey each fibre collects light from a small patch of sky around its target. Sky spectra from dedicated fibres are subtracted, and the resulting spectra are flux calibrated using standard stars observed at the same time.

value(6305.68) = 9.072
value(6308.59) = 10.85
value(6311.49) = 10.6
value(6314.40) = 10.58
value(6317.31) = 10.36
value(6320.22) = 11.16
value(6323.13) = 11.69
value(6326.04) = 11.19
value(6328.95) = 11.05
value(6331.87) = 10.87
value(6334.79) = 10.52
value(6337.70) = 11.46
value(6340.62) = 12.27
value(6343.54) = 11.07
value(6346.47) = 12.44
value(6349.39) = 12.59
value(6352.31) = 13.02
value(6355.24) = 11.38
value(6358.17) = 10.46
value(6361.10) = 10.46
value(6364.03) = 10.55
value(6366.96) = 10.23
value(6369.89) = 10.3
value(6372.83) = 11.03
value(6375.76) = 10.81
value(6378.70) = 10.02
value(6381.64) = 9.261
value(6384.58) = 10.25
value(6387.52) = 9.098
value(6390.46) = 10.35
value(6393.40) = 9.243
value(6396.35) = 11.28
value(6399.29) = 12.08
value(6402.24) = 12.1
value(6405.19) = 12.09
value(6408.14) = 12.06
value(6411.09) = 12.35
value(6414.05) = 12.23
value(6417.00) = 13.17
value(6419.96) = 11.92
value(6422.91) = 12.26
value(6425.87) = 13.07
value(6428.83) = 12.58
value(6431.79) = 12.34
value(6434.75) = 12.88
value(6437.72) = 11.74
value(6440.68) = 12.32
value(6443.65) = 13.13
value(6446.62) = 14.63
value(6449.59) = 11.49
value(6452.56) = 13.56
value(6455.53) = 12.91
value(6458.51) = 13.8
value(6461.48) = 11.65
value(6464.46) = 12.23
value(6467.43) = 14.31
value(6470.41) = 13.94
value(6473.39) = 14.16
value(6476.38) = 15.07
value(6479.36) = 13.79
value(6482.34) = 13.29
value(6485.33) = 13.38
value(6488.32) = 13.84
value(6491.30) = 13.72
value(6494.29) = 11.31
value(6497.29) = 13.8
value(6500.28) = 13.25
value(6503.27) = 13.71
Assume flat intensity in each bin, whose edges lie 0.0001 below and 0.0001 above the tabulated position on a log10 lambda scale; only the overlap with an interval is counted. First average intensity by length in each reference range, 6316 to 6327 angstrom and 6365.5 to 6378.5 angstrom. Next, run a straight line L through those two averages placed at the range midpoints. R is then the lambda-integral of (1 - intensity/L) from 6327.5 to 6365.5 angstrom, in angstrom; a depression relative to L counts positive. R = -2.0 angstrom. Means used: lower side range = 11.1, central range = 11.4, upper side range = 10.5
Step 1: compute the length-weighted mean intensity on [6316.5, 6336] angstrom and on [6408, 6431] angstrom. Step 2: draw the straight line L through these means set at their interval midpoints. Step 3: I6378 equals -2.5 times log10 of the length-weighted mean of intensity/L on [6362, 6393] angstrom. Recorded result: 0.16 mag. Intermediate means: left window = 11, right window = 12.5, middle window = 10.2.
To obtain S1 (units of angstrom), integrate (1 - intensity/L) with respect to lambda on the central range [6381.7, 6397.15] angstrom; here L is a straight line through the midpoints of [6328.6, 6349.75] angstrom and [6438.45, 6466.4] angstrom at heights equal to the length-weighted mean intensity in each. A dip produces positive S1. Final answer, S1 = 2.8 angstrom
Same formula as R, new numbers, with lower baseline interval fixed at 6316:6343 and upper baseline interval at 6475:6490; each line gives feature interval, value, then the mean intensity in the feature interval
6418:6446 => 0.94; 12.5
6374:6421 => 4.75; 11.1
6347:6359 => -0.41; 12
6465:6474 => -0.19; 13.9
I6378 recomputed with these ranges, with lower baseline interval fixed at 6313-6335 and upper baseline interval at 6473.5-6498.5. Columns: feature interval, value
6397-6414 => 0.014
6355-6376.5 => 0.099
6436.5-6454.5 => 0.006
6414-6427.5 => -0.006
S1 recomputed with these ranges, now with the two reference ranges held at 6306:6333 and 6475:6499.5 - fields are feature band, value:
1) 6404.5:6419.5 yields -0.1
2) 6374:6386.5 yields 1.8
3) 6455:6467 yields 0.3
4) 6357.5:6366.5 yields 0.8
